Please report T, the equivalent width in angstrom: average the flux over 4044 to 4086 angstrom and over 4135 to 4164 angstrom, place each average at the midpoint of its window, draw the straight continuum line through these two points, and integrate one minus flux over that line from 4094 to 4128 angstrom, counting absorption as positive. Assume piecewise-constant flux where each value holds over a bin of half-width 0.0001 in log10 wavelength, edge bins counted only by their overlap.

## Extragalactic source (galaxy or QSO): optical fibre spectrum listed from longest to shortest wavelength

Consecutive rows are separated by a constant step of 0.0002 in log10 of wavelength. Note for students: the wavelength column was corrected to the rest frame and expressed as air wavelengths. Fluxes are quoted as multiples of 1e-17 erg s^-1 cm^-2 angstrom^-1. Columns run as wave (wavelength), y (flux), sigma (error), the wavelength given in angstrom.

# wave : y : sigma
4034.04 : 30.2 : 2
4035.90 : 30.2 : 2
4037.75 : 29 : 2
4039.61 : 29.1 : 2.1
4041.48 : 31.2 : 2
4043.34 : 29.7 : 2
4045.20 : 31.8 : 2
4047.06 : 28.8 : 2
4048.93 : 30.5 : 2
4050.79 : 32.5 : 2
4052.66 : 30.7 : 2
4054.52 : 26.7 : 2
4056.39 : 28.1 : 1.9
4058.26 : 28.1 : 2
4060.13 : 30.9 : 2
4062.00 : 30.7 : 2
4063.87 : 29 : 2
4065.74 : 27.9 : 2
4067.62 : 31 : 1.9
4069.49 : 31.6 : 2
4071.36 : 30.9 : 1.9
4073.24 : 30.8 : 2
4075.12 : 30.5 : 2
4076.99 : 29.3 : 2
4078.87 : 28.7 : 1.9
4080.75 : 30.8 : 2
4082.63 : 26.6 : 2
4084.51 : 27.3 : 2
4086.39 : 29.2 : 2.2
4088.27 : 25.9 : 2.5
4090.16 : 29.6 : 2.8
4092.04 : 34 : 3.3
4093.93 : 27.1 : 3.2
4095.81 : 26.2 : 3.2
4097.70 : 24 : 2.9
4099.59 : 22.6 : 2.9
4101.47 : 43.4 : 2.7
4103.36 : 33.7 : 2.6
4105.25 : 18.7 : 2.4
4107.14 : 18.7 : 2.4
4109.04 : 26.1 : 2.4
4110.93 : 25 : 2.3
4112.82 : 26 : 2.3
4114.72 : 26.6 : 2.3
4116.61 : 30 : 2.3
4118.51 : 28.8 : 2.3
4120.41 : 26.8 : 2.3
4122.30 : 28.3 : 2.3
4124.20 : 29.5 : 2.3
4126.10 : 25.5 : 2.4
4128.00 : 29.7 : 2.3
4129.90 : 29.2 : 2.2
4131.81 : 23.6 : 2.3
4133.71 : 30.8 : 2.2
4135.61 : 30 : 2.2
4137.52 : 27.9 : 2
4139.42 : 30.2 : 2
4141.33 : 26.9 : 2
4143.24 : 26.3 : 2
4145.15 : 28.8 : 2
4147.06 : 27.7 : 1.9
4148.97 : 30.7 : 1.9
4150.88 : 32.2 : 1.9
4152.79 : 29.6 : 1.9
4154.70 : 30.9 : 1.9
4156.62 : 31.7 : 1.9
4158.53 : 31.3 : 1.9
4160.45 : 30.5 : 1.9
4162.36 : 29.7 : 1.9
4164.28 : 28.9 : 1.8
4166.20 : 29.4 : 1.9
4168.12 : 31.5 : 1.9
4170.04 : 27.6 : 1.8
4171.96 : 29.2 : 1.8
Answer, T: 2.88 angstrom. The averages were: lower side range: 29.7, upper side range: 29.6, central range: 27.1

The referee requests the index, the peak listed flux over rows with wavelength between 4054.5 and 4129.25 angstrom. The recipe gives 43.4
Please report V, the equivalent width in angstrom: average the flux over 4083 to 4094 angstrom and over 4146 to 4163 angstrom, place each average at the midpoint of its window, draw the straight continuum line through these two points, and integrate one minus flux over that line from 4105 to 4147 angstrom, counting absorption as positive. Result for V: 3.8 angstrom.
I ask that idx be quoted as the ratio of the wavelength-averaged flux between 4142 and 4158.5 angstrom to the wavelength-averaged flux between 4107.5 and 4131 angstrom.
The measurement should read 1.1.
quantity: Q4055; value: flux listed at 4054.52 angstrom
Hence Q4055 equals 26.7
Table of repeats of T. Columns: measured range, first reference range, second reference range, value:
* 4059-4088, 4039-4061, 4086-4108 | -0.8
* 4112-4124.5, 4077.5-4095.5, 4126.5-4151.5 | 0.3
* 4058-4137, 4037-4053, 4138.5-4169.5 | 4.4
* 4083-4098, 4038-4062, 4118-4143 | 0.5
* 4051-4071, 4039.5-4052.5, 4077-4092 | 0.2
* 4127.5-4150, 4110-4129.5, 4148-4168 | 0.5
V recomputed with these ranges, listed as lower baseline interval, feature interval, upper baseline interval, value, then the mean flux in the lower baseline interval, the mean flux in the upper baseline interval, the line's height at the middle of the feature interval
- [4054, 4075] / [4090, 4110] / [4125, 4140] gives 1.0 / 29.7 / 28.3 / 29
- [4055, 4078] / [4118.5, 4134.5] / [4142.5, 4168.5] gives 1.0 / 29.8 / 29.9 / 29.9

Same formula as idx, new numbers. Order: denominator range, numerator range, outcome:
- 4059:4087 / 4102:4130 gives 0.91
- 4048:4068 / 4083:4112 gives 0.93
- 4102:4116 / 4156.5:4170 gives 1.18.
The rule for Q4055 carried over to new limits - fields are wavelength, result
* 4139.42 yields 30.2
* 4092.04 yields 34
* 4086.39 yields 29.2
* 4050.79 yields 32.5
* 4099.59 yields 22.6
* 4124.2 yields 29.5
